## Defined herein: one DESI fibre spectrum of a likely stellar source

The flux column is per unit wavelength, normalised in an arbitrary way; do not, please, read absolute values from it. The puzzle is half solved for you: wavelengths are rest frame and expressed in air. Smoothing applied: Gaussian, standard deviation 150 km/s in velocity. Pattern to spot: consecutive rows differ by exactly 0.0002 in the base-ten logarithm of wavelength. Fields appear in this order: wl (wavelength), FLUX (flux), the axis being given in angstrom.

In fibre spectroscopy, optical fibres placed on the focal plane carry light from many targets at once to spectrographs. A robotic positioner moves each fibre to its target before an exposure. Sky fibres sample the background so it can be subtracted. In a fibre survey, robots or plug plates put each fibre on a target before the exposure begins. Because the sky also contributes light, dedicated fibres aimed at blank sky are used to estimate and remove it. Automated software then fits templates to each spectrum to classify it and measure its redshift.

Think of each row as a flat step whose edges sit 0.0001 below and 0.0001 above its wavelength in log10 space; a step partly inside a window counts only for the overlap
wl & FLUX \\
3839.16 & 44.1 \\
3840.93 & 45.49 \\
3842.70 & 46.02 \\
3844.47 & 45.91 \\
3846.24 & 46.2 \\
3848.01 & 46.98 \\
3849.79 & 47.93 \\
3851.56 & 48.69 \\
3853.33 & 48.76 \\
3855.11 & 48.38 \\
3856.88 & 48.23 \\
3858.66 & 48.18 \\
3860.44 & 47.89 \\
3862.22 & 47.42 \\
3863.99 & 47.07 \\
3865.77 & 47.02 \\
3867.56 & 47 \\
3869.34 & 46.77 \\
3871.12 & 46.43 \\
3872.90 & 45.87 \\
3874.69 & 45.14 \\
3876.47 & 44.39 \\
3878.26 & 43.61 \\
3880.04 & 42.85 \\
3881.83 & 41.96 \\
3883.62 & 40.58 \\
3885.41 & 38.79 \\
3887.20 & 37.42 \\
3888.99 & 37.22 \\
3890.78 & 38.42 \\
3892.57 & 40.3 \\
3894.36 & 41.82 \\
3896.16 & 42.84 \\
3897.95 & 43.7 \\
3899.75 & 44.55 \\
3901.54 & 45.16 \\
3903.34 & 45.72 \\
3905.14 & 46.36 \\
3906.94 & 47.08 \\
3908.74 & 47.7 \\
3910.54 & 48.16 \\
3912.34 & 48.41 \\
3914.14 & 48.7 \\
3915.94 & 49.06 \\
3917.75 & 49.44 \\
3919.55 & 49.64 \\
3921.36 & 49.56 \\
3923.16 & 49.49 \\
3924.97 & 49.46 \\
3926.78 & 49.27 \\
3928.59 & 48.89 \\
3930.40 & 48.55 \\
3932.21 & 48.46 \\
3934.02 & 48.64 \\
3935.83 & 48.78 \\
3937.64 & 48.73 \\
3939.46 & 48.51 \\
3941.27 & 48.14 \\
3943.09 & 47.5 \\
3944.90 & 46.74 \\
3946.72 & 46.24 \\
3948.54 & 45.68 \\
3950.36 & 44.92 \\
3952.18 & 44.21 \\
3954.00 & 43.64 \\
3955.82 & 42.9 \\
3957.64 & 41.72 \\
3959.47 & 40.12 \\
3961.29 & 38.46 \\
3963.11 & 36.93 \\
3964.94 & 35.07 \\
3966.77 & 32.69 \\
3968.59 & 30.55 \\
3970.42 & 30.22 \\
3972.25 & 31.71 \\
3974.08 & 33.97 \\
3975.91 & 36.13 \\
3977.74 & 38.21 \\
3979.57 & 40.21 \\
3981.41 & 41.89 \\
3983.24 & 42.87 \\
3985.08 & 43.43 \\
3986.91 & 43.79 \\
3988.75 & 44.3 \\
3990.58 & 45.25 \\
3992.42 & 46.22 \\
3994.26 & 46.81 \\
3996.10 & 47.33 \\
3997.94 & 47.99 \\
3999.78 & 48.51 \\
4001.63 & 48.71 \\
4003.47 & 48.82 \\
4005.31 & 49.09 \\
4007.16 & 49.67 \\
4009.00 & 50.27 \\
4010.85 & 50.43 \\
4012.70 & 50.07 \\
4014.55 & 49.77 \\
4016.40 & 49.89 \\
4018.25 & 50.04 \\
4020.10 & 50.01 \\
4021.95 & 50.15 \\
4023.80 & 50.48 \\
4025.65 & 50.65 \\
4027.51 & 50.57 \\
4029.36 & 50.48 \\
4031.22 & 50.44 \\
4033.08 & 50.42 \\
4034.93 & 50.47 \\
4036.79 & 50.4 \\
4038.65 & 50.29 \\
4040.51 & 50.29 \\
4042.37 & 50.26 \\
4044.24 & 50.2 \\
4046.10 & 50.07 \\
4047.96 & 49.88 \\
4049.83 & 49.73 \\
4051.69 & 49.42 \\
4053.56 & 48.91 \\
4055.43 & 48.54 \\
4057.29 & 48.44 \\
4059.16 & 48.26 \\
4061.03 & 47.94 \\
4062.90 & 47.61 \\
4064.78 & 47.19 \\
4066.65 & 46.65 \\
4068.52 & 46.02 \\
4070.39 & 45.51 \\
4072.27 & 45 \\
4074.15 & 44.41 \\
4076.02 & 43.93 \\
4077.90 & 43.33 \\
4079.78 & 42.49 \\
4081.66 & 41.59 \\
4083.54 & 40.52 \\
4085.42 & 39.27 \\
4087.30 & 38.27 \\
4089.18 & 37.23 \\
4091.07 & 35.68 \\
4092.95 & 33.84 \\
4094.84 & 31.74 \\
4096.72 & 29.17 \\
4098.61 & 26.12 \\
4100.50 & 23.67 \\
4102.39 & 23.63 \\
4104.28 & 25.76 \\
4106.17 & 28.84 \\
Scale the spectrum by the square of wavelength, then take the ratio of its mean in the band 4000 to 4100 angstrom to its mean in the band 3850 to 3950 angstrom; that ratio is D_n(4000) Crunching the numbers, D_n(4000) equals 1.07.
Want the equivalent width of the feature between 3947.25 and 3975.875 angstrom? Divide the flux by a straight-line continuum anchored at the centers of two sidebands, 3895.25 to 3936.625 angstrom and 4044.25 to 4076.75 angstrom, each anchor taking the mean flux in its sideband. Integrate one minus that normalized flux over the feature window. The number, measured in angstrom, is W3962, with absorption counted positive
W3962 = 5.7 angstrom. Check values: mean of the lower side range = 47.7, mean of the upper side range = 47.6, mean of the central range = 38.2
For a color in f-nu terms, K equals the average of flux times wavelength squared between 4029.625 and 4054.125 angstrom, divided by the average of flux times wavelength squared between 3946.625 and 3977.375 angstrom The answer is 1.36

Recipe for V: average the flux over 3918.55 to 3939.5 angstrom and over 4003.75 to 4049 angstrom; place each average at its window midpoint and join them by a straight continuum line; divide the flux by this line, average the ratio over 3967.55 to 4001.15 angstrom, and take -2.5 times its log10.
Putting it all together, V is 0.20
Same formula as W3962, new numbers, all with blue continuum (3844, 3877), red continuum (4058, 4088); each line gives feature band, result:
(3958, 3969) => 2.30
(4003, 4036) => -3.74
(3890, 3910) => 1.08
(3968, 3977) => 2.55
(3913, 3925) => -0.77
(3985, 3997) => -0.01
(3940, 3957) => 0.15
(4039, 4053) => -1.66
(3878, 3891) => 1.88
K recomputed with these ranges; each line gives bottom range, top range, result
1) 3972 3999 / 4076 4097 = 0.95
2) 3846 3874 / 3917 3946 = 1.07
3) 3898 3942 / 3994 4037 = 1.08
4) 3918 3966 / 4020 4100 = 1.05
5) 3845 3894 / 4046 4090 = 1.12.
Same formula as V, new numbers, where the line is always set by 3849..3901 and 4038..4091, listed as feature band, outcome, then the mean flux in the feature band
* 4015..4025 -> -0.10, 50.2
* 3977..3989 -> 0.08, 42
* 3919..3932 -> -0.10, 49.2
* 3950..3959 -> 0.05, 43.2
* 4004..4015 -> -0.10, 49.8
